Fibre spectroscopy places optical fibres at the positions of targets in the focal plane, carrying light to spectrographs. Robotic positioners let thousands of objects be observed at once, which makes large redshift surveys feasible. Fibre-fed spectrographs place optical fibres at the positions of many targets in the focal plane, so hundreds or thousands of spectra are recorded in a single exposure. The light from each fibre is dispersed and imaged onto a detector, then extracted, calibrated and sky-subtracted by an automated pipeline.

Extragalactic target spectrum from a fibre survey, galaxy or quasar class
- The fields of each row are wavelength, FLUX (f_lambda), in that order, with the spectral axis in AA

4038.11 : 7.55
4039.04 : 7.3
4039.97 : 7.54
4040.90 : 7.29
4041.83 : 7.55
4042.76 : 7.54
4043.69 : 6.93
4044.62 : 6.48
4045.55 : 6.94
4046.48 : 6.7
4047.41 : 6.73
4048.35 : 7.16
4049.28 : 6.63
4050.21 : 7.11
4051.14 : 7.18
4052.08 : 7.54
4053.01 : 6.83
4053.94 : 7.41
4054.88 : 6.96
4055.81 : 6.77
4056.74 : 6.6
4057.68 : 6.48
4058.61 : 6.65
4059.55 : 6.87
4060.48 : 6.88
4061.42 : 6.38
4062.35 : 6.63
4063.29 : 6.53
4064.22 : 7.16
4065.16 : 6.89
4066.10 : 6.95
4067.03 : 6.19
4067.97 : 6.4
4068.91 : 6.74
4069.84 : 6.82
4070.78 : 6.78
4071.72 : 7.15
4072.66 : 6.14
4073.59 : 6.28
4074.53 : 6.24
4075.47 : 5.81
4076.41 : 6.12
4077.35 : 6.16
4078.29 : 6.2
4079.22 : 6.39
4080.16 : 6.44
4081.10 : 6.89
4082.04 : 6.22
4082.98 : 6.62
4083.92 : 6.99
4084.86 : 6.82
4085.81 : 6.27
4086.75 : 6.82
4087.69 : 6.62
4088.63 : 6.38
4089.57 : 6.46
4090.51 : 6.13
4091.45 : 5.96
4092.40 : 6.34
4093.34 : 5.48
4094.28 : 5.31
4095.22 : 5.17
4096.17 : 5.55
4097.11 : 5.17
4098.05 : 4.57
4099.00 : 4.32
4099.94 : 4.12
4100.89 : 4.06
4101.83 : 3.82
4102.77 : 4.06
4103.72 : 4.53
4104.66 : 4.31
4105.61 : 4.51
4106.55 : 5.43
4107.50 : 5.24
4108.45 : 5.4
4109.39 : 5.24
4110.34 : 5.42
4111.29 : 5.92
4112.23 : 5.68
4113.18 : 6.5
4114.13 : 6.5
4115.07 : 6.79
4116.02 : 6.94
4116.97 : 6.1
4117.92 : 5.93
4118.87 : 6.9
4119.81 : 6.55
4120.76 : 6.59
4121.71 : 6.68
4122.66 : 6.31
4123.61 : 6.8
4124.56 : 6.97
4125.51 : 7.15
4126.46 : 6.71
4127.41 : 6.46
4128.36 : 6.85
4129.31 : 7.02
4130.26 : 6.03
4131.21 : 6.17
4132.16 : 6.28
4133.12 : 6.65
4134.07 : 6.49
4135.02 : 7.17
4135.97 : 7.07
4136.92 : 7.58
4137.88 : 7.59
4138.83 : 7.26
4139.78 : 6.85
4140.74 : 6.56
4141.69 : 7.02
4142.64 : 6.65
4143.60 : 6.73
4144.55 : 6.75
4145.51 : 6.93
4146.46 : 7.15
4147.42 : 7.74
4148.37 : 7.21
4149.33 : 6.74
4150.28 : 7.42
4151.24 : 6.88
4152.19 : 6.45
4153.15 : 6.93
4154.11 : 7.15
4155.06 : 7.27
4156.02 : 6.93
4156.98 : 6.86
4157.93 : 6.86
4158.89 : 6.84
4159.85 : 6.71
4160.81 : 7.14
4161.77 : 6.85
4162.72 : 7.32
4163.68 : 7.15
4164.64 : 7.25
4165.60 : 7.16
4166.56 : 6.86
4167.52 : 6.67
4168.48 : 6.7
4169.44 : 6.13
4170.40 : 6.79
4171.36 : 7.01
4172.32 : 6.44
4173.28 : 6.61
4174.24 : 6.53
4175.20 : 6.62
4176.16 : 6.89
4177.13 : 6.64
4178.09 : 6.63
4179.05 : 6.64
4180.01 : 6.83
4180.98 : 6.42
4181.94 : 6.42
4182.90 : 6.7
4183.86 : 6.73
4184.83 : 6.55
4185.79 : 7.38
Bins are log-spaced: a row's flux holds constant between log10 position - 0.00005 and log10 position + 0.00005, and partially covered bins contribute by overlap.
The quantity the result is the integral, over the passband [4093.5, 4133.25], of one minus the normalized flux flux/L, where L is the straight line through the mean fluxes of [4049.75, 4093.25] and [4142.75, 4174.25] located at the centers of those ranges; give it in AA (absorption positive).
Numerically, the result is 5.8 AA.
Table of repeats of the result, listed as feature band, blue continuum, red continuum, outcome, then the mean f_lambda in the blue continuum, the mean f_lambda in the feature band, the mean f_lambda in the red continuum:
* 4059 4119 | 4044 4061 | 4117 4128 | 6.8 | 6.88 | 5.99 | 6.62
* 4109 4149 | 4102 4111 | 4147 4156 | -4.8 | 4.89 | 6.67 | 7.08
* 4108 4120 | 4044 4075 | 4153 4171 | 1.3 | 6.76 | 6.14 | 6.92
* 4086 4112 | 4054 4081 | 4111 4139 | 5.2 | 6.57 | 5.29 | 6.65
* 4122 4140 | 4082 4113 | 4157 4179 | -2.1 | 5.48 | 6.81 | 6.81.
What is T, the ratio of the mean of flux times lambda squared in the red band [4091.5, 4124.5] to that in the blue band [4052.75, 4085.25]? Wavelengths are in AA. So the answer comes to 0.9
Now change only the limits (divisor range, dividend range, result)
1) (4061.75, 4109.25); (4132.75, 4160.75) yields 1.22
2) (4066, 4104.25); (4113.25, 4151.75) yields 1.18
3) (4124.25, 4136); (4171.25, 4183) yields 1.02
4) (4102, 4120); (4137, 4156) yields 1.27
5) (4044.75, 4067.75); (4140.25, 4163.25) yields 1.07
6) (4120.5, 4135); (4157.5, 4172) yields 1.06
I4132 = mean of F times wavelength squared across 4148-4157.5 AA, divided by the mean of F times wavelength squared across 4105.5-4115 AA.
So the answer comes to 1.25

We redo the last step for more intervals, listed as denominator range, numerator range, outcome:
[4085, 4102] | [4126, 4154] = 1.27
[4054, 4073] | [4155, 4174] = 1.07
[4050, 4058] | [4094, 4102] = 0.69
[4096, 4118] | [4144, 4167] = 1.37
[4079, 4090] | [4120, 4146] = 1.06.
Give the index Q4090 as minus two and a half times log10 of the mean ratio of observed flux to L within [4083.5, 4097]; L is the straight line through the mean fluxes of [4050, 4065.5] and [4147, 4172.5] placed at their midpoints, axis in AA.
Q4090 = 0.13 mag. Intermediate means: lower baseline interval 6.87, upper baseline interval 6.95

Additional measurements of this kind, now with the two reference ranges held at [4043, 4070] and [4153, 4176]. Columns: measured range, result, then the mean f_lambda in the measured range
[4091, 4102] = 0.34 mag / 5.02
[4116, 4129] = 0.03 mag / 6.63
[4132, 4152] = -0.02 mag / 6.99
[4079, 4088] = 0.04 mag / 6.61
